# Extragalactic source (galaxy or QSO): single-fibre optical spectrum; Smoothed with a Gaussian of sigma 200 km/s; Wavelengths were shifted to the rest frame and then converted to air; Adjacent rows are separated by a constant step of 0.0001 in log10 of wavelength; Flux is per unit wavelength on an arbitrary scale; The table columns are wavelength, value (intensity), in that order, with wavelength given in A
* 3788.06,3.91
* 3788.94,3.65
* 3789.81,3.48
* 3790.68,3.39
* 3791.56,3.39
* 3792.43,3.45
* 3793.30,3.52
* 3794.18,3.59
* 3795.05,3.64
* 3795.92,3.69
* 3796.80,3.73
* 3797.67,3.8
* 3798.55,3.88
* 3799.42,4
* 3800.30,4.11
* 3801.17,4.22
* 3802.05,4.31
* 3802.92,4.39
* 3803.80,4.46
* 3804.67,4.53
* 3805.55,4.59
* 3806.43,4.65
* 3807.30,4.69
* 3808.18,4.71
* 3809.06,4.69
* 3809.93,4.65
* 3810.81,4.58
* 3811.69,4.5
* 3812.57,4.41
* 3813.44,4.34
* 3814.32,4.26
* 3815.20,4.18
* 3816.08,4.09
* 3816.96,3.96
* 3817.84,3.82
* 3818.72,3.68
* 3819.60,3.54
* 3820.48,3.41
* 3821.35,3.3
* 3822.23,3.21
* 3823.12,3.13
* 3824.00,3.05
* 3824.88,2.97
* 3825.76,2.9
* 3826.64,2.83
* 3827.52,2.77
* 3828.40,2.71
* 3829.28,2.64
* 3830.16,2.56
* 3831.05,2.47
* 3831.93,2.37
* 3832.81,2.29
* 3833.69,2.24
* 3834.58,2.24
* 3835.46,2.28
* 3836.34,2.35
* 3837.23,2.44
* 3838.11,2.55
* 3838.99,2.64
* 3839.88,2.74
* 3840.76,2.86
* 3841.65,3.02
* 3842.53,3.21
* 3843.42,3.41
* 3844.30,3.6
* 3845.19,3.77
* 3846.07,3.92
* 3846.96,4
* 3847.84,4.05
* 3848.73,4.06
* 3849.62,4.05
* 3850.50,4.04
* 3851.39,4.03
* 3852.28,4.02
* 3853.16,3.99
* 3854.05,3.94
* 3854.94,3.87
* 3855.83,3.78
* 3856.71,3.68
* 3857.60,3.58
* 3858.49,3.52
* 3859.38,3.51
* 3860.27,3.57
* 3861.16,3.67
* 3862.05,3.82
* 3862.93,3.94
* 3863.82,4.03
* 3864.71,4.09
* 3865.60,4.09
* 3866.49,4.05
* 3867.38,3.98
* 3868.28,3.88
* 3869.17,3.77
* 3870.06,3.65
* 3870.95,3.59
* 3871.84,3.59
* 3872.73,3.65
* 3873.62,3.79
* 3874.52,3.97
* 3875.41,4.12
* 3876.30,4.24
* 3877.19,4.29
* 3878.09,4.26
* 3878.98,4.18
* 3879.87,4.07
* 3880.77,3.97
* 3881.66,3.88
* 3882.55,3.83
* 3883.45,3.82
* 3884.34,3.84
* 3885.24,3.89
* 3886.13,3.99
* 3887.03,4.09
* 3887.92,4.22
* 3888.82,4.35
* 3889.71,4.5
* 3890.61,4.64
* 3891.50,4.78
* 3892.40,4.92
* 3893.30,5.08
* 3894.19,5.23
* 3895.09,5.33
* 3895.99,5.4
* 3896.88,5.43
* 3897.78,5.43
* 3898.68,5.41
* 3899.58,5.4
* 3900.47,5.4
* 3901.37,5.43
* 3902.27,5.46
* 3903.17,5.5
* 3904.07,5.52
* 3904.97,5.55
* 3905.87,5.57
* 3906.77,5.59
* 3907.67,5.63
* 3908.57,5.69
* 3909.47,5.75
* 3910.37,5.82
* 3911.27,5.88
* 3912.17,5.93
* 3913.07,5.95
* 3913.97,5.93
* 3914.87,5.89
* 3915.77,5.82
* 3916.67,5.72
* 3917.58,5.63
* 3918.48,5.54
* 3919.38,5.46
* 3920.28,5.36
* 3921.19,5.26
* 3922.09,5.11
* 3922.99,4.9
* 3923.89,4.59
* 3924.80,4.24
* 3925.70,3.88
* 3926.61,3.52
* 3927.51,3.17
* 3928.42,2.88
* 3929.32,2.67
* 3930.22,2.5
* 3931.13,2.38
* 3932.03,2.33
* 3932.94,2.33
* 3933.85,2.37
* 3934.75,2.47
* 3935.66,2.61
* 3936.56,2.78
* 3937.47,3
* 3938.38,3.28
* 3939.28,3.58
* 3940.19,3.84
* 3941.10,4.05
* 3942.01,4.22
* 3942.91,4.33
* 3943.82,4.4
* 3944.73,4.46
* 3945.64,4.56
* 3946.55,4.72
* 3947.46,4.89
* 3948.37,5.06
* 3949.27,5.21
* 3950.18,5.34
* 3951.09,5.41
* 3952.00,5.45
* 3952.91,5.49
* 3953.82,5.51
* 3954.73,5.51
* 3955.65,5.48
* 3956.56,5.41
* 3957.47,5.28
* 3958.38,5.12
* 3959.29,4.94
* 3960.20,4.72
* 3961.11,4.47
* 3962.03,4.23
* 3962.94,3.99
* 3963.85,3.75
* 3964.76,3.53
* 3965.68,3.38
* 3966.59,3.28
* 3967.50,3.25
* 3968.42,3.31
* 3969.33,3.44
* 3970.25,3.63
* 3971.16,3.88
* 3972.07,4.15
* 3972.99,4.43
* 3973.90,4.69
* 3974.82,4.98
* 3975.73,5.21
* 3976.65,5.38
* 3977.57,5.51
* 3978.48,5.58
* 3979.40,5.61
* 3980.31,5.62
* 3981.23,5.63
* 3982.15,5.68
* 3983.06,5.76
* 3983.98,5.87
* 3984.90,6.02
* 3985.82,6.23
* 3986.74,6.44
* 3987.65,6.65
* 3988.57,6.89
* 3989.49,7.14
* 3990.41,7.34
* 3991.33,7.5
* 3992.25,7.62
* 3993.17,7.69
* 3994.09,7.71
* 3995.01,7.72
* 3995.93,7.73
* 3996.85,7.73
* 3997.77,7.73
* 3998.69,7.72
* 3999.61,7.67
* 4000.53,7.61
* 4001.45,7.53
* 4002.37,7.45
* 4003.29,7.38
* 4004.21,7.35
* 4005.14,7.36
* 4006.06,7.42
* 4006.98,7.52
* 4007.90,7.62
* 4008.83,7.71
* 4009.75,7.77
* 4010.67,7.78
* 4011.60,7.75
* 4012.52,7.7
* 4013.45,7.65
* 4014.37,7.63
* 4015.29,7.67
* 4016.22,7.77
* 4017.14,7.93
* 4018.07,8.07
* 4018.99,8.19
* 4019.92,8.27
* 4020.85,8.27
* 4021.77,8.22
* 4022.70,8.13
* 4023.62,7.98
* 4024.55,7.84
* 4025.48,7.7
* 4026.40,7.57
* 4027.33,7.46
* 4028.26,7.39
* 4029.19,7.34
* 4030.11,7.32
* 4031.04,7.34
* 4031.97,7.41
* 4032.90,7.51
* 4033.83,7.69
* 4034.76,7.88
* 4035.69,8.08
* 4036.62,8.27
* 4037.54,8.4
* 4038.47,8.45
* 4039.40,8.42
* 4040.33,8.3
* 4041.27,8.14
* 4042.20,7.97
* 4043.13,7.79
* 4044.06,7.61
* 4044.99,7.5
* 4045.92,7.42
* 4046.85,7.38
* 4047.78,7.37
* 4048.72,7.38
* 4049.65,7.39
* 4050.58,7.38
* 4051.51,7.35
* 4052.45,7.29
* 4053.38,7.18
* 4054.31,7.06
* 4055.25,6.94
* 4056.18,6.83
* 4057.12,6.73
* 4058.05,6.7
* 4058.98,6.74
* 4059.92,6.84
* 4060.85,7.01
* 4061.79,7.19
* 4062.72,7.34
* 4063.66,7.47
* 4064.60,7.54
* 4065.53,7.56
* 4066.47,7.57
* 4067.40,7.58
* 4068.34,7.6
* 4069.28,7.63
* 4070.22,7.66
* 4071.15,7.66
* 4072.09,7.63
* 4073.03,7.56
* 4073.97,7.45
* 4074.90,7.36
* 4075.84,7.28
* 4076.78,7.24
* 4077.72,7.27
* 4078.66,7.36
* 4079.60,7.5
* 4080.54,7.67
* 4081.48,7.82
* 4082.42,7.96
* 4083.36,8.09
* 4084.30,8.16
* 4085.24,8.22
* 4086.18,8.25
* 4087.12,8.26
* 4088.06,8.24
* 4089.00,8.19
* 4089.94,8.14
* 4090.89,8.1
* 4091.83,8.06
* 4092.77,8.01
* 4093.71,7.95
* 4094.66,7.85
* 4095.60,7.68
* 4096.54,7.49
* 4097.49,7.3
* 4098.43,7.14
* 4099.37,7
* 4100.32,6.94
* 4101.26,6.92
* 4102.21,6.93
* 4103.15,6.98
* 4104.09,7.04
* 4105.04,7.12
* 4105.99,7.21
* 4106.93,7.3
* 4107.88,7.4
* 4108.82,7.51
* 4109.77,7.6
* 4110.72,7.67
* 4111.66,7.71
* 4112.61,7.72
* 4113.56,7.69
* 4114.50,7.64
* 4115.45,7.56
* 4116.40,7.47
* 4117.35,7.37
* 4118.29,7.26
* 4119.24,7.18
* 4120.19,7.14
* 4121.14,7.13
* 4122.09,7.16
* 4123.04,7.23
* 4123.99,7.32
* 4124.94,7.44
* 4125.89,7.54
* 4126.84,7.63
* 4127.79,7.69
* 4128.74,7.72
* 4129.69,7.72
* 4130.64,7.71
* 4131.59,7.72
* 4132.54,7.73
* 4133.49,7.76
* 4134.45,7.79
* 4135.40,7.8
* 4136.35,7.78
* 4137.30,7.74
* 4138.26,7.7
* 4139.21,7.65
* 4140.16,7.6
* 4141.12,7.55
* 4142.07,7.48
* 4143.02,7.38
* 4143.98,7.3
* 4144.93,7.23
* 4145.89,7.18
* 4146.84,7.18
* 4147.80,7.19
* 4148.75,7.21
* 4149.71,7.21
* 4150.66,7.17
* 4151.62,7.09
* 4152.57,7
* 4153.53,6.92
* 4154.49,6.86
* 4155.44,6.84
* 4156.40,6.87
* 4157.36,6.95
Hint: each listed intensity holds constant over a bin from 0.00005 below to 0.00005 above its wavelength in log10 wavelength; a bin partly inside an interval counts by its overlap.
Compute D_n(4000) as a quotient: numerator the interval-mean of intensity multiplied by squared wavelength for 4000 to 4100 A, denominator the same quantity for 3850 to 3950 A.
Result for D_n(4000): 1.89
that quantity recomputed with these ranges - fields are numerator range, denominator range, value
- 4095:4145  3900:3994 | 1.66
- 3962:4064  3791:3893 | 2.01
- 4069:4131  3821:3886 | 2.45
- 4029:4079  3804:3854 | 2.40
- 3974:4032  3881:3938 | 1.64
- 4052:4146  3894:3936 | 1.72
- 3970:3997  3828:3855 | 2.06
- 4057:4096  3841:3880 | 2.21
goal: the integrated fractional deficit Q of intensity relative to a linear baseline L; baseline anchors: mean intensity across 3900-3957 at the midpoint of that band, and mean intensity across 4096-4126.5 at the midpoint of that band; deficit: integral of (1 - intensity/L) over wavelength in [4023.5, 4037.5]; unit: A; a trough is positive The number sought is -3.5 A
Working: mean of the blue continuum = 4.65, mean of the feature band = 7.67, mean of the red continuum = 7.32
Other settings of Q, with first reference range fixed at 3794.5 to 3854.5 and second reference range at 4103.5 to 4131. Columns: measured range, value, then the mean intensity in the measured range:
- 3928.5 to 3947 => 6.4 A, 3.34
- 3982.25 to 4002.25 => -4.6 A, 7.14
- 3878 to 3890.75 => 0.9 A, 4.09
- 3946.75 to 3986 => 4.3 A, 4.86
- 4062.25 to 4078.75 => -1.6 A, 7.49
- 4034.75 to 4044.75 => -2.6 A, 8.12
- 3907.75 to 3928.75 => -1.5 A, 5.15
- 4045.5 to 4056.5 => -1.1 A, 7.25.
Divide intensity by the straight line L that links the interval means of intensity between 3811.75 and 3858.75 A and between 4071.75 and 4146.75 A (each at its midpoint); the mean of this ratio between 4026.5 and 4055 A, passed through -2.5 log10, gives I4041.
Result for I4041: -0.175 mag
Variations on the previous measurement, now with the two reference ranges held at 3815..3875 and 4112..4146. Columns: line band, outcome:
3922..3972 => 0.21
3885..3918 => -0.24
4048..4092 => -0.13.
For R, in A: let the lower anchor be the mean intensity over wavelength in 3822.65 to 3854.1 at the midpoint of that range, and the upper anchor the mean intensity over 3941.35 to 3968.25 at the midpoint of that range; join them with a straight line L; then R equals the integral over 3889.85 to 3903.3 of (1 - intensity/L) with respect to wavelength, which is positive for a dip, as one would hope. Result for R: -4.70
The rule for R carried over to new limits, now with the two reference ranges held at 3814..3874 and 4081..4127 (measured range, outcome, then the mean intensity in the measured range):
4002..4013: -2.8 A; 7.56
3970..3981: 1.2 A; 4.93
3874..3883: -0.2 A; 4.08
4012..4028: -4.3 A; 7.88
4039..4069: -2.8 A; 7.39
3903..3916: -3.7 A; 5.74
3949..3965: 0.8 A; 4.95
